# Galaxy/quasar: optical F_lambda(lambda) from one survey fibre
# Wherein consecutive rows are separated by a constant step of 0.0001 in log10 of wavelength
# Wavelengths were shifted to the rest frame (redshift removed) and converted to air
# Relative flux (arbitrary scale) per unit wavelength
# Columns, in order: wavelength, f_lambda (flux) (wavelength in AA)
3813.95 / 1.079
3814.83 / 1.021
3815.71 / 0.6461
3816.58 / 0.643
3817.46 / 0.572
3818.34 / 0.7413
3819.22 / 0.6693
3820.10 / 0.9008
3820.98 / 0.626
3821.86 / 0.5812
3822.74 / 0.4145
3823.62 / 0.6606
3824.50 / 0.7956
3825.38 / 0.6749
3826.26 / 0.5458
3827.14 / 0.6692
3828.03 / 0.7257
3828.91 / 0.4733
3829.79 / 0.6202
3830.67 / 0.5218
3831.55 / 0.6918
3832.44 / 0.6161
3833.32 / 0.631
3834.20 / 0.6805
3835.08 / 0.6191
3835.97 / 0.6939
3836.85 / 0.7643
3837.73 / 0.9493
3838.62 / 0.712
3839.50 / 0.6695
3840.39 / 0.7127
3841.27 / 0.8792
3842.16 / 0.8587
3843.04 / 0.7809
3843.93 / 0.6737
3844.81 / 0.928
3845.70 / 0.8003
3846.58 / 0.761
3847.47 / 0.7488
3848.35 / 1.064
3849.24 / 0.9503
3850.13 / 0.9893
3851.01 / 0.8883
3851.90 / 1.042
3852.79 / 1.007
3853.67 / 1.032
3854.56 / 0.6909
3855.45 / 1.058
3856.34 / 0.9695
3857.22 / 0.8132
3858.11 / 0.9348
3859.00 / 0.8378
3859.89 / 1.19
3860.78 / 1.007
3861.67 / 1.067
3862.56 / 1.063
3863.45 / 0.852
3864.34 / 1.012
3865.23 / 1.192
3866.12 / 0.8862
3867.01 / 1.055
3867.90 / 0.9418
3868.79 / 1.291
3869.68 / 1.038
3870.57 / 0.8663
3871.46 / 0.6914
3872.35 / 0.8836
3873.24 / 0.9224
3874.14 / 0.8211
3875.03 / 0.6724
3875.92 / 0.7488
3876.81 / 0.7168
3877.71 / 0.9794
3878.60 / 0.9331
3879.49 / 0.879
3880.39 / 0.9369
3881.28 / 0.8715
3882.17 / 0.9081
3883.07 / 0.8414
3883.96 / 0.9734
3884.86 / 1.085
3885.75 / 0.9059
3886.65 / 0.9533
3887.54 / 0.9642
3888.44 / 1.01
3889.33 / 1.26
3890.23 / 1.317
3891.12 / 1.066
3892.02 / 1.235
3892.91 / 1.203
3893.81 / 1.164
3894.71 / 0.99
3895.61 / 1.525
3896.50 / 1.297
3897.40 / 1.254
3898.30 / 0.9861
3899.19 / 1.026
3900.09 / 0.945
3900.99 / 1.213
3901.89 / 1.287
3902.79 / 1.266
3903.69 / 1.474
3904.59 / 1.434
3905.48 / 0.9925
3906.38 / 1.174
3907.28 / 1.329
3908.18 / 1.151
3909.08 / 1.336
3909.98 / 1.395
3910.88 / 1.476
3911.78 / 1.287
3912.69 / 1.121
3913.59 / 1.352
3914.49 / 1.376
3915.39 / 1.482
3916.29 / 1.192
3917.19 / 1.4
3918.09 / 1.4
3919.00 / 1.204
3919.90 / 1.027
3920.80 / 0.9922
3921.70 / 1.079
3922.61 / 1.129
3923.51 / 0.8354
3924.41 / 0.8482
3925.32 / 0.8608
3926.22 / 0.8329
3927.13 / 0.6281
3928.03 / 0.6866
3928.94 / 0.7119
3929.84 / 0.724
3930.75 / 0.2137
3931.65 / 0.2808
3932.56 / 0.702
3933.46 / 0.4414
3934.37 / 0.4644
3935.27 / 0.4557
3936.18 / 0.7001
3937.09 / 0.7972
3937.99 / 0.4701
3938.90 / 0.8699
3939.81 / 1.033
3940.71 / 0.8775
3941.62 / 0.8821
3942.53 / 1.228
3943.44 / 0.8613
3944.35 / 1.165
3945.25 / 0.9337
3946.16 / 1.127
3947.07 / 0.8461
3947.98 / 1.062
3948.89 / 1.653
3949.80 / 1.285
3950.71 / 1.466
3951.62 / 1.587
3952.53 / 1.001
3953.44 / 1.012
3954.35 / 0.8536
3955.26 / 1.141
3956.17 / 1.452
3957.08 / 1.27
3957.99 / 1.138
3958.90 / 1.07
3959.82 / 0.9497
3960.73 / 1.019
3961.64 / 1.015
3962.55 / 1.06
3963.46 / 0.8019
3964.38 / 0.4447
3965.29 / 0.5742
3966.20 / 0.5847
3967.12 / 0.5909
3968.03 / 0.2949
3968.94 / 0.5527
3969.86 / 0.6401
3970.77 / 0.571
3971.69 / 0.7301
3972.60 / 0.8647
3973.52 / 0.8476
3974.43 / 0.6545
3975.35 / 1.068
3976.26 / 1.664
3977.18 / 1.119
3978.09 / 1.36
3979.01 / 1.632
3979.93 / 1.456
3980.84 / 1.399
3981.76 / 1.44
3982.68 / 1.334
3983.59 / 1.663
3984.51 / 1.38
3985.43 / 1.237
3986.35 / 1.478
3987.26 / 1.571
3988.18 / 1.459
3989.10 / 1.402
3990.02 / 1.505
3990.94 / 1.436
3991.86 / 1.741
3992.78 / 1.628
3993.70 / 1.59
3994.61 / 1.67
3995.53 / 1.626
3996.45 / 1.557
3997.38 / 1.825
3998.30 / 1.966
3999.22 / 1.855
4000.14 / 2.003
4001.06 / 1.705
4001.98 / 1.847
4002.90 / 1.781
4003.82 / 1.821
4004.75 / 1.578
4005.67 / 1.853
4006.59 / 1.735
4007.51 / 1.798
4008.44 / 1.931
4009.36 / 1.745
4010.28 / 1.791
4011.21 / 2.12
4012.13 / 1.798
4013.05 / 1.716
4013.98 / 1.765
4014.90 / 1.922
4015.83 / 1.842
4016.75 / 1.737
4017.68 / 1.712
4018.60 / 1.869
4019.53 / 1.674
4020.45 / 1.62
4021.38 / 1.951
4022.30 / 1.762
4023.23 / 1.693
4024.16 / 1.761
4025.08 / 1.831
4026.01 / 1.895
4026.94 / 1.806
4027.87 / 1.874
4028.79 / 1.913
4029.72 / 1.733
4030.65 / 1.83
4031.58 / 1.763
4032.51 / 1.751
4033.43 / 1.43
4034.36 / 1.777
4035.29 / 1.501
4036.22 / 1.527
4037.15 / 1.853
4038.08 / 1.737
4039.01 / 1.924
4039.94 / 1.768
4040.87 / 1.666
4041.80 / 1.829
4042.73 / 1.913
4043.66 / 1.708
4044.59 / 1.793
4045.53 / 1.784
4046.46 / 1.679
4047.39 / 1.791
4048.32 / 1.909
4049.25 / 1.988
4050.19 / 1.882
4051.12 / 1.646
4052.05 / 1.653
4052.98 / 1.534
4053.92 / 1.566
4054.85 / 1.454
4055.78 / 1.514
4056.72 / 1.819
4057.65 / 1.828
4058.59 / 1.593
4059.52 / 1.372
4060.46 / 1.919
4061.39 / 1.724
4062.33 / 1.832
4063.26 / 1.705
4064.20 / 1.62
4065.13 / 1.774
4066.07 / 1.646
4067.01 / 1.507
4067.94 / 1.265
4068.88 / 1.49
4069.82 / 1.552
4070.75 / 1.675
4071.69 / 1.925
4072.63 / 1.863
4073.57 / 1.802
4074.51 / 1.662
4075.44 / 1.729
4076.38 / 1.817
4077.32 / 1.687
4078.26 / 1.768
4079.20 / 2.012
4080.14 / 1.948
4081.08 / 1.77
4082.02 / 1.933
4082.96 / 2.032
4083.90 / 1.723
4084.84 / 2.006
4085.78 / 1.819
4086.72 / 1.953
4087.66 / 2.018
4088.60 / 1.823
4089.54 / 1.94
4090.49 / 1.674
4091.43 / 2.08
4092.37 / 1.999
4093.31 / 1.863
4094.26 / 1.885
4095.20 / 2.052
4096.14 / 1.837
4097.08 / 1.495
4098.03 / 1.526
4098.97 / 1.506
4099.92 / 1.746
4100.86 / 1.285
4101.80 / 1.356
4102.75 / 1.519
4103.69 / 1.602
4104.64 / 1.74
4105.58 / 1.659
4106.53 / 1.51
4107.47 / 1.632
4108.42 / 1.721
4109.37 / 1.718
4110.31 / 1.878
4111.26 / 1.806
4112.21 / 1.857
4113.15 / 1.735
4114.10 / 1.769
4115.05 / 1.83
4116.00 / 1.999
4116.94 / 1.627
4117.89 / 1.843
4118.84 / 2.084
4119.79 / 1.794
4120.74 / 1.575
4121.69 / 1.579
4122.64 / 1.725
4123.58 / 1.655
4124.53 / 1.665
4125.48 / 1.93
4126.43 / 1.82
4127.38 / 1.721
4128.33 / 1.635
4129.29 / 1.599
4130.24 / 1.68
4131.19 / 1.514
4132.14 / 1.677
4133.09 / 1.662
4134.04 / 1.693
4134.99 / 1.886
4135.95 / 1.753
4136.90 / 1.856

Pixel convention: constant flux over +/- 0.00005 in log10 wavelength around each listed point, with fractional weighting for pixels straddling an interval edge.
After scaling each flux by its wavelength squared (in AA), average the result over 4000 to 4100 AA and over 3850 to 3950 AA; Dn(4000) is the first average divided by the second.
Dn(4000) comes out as 1.90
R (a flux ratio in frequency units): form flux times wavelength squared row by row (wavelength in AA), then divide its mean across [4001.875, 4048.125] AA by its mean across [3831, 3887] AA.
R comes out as 2.19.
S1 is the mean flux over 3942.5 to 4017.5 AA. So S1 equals 1.34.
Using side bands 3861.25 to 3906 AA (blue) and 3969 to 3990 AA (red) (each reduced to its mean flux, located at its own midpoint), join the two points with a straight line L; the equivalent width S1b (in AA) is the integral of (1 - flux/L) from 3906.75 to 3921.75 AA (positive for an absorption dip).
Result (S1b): -2.45 AA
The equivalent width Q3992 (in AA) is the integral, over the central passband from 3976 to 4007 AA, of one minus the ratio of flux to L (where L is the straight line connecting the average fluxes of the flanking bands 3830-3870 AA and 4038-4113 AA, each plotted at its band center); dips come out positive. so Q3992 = -3.83 AA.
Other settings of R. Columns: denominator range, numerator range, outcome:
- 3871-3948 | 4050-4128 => 1.90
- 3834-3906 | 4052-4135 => 1.99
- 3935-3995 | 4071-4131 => 1.71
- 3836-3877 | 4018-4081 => 2.12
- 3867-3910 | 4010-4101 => 1.80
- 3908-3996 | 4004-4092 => 1.73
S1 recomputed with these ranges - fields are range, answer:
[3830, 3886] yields 0.875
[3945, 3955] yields 1.17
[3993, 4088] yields 1.76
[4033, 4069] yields 1.69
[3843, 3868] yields 0.942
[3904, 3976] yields 0.965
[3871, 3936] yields 1.02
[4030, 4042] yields 1.72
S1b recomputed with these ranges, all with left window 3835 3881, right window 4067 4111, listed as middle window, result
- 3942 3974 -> 7.5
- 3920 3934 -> 5.0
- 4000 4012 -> -3.1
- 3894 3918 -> -4.2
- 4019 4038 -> -2.8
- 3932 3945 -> 4.5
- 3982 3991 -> -0.5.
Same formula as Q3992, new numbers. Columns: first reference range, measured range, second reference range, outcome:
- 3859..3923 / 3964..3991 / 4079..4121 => 5.69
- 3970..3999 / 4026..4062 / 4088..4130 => -4.30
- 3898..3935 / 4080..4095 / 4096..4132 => -2.86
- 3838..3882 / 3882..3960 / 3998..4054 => 9.84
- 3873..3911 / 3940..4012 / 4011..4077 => 8.10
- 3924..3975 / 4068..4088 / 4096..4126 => -3.72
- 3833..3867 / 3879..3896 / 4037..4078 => -0.34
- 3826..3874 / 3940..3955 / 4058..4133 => 1.13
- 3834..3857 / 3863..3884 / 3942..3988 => -0.27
